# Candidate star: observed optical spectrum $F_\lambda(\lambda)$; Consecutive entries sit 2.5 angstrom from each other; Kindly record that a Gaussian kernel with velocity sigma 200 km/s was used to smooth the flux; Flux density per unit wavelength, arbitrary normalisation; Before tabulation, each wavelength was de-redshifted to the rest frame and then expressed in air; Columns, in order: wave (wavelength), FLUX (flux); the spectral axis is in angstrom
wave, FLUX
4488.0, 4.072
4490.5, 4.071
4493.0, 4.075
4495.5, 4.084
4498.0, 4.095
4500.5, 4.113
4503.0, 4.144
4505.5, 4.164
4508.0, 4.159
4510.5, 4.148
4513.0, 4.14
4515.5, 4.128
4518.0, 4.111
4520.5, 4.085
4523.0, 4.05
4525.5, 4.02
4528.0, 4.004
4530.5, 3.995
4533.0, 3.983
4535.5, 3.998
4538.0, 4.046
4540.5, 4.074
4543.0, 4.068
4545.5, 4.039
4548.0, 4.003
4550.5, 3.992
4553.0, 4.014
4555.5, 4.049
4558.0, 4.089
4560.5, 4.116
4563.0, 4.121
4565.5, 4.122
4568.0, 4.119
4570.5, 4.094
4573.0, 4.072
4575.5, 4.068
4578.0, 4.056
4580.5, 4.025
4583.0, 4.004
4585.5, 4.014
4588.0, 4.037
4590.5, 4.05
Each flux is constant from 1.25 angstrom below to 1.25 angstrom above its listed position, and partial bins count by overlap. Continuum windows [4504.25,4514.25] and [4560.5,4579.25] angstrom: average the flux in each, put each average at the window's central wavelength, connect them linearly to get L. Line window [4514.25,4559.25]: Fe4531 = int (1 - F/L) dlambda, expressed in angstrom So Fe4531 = 0.9 angstrom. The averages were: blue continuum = 4.15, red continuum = 4.09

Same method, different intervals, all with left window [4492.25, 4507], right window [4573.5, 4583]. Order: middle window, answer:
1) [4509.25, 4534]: 0.2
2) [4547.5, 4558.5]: 0.1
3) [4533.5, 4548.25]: 0.1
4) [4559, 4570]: -0.2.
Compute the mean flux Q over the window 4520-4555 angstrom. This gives 4.03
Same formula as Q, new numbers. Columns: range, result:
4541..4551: 4.03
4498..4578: 4.08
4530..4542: 4.02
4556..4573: 4.1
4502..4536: 4.08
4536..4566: 4.06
